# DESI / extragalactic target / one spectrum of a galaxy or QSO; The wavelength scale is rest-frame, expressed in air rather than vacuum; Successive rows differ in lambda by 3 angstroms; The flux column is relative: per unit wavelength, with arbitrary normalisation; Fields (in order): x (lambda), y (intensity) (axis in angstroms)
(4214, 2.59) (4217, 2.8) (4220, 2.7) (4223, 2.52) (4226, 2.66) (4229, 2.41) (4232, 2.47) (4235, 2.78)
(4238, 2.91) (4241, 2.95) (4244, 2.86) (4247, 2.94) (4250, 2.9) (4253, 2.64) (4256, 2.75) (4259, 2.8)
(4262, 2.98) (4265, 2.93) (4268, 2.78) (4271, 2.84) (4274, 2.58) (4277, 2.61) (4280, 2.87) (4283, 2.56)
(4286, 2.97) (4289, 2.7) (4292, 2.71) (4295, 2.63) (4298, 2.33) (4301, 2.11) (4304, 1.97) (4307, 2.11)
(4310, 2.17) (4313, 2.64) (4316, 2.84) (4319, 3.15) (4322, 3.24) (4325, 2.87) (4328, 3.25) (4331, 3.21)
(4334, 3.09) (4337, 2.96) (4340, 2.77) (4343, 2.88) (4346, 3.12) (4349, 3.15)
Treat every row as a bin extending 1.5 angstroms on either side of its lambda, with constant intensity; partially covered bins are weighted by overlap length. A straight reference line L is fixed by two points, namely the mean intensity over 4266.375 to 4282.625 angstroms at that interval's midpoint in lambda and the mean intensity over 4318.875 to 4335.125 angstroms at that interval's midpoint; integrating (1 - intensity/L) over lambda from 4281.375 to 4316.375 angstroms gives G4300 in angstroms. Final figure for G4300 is 5.3 angstroms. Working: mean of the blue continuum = 2.73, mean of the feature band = 2.47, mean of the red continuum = 3.13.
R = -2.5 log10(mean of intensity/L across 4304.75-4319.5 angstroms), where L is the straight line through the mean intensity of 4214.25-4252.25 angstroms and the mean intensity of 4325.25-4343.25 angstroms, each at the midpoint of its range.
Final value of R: 0.180 mag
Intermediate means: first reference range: 2.73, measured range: 2.51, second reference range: 3.03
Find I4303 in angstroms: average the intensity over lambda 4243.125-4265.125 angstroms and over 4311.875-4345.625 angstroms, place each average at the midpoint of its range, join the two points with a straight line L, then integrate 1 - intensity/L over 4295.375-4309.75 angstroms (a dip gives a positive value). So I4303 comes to 3.77 angstroms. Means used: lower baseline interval 2.84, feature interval 2.17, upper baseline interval 3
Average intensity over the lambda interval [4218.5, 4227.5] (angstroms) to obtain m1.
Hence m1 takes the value 2.63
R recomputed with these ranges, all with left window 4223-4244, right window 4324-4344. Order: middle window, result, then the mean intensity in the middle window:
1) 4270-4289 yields 0.042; 2.73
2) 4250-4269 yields -0.017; 2.82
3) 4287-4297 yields 0.079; 2.68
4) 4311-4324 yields 0.010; 2.93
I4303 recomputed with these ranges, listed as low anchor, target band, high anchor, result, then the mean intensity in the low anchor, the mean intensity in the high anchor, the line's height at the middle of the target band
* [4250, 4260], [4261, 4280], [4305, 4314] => -1.3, 2.75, 2.27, 2.61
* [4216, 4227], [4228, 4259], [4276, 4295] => -0.9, 2.66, 2.73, 2.69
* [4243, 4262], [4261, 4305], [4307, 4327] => 2.5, 2.83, 2.78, 2.8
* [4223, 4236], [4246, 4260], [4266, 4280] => -0.8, 2.57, 2.73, 2.65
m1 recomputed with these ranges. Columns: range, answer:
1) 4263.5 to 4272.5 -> 2.85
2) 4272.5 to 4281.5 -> 2.69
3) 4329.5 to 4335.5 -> 3.15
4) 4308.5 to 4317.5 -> 2.55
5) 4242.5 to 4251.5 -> 2.9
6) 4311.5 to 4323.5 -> 2.97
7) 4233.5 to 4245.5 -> 2.88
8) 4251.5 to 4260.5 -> 2.73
